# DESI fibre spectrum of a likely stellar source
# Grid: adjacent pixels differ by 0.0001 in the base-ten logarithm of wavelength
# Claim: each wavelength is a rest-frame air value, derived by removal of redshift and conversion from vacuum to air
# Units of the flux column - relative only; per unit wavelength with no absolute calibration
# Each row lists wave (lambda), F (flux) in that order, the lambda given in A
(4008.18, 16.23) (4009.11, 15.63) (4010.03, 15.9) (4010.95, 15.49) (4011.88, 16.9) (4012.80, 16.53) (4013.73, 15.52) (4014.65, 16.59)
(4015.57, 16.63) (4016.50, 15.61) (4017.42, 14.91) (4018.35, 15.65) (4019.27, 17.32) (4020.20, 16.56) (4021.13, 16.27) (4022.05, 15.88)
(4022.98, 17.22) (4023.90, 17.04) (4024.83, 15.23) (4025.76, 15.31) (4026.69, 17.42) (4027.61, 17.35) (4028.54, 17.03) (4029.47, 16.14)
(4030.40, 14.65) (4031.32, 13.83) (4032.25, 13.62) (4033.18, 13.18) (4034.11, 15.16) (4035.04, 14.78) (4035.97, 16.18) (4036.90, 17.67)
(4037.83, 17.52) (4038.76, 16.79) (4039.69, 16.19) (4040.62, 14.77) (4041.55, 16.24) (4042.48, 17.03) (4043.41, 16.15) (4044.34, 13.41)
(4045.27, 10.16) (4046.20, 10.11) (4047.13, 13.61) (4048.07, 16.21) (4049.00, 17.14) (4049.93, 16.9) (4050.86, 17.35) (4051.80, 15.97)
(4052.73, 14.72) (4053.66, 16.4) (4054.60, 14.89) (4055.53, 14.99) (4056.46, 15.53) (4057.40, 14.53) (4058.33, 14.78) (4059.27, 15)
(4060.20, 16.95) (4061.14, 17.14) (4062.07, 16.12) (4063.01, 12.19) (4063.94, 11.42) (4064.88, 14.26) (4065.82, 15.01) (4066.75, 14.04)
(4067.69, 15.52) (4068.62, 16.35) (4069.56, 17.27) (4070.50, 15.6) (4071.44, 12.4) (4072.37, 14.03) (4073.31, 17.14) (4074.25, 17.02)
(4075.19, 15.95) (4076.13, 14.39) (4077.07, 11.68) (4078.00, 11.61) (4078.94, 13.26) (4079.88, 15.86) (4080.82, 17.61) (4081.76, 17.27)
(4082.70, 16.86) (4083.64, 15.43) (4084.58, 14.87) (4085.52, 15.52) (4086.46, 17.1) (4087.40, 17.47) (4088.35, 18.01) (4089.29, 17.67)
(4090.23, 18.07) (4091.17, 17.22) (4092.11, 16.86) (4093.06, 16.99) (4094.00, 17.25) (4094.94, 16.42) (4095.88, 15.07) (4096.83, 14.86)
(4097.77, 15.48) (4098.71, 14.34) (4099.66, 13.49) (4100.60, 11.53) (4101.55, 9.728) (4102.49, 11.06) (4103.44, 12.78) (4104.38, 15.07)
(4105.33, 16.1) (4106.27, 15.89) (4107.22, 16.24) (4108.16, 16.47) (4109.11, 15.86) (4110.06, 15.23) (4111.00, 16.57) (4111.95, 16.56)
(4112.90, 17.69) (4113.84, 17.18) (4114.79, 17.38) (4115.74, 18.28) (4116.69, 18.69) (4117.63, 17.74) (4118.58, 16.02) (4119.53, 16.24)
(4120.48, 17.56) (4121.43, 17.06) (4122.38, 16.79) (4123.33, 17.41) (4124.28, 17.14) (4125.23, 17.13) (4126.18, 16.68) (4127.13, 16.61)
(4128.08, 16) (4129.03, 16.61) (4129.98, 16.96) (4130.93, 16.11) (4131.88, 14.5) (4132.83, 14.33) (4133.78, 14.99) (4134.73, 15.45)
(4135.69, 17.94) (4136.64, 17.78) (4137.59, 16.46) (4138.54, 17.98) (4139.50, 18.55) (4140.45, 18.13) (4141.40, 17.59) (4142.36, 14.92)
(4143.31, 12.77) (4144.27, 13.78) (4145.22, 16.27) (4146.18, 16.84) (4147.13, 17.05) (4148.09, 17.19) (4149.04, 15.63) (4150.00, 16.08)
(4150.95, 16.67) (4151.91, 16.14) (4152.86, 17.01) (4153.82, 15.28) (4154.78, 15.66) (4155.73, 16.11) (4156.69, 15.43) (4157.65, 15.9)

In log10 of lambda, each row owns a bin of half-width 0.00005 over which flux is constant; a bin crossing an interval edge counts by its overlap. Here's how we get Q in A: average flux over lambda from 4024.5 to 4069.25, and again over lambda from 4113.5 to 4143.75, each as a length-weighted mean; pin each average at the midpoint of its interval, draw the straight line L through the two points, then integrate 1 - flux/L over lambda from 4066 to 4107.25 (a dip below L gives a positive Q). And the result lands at 1.7 A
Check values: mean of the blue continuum 15.3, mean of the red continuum 16.7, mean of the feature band 15.3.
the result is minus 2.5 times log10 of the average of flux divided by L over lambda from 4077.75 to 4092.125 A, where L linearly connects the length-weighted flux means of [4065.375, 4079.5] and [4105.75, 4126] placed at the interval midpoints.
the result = -0.07 mag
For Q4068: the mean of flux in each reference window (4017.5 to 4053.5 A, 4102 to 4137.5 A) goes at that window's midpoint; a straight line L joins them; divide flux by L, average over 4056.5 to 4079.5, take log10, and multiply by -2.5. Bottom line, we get 0.08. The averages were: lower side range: 15.6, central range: 14.8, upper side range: 16.3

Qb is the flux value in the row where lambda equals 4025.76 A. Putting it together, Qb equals 15.31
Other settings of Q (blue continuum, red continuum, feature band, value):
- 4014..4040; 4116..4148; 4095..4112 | 1.91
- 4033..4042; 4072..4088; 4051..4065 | 0.58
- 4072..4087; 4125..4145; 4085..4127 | -0.93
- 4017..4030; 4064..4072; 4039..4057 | 0.43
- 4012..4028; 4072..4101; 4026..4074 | 2.27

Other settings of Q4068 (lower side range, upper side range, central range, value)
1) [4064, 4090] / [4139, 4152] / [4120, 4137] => -0.03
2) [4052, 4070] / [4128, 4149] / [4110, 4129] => -0.07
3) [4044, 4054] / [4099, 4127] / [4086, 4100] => -0.06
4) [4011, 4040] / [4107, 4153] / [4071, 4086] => 0.08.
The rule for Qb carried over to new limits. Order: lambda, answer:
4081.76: 17.27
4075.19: 15.95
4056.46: 15.53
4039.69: 16.19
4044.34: 13.41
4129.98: 16.96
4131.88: 14.5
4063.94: 11.42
